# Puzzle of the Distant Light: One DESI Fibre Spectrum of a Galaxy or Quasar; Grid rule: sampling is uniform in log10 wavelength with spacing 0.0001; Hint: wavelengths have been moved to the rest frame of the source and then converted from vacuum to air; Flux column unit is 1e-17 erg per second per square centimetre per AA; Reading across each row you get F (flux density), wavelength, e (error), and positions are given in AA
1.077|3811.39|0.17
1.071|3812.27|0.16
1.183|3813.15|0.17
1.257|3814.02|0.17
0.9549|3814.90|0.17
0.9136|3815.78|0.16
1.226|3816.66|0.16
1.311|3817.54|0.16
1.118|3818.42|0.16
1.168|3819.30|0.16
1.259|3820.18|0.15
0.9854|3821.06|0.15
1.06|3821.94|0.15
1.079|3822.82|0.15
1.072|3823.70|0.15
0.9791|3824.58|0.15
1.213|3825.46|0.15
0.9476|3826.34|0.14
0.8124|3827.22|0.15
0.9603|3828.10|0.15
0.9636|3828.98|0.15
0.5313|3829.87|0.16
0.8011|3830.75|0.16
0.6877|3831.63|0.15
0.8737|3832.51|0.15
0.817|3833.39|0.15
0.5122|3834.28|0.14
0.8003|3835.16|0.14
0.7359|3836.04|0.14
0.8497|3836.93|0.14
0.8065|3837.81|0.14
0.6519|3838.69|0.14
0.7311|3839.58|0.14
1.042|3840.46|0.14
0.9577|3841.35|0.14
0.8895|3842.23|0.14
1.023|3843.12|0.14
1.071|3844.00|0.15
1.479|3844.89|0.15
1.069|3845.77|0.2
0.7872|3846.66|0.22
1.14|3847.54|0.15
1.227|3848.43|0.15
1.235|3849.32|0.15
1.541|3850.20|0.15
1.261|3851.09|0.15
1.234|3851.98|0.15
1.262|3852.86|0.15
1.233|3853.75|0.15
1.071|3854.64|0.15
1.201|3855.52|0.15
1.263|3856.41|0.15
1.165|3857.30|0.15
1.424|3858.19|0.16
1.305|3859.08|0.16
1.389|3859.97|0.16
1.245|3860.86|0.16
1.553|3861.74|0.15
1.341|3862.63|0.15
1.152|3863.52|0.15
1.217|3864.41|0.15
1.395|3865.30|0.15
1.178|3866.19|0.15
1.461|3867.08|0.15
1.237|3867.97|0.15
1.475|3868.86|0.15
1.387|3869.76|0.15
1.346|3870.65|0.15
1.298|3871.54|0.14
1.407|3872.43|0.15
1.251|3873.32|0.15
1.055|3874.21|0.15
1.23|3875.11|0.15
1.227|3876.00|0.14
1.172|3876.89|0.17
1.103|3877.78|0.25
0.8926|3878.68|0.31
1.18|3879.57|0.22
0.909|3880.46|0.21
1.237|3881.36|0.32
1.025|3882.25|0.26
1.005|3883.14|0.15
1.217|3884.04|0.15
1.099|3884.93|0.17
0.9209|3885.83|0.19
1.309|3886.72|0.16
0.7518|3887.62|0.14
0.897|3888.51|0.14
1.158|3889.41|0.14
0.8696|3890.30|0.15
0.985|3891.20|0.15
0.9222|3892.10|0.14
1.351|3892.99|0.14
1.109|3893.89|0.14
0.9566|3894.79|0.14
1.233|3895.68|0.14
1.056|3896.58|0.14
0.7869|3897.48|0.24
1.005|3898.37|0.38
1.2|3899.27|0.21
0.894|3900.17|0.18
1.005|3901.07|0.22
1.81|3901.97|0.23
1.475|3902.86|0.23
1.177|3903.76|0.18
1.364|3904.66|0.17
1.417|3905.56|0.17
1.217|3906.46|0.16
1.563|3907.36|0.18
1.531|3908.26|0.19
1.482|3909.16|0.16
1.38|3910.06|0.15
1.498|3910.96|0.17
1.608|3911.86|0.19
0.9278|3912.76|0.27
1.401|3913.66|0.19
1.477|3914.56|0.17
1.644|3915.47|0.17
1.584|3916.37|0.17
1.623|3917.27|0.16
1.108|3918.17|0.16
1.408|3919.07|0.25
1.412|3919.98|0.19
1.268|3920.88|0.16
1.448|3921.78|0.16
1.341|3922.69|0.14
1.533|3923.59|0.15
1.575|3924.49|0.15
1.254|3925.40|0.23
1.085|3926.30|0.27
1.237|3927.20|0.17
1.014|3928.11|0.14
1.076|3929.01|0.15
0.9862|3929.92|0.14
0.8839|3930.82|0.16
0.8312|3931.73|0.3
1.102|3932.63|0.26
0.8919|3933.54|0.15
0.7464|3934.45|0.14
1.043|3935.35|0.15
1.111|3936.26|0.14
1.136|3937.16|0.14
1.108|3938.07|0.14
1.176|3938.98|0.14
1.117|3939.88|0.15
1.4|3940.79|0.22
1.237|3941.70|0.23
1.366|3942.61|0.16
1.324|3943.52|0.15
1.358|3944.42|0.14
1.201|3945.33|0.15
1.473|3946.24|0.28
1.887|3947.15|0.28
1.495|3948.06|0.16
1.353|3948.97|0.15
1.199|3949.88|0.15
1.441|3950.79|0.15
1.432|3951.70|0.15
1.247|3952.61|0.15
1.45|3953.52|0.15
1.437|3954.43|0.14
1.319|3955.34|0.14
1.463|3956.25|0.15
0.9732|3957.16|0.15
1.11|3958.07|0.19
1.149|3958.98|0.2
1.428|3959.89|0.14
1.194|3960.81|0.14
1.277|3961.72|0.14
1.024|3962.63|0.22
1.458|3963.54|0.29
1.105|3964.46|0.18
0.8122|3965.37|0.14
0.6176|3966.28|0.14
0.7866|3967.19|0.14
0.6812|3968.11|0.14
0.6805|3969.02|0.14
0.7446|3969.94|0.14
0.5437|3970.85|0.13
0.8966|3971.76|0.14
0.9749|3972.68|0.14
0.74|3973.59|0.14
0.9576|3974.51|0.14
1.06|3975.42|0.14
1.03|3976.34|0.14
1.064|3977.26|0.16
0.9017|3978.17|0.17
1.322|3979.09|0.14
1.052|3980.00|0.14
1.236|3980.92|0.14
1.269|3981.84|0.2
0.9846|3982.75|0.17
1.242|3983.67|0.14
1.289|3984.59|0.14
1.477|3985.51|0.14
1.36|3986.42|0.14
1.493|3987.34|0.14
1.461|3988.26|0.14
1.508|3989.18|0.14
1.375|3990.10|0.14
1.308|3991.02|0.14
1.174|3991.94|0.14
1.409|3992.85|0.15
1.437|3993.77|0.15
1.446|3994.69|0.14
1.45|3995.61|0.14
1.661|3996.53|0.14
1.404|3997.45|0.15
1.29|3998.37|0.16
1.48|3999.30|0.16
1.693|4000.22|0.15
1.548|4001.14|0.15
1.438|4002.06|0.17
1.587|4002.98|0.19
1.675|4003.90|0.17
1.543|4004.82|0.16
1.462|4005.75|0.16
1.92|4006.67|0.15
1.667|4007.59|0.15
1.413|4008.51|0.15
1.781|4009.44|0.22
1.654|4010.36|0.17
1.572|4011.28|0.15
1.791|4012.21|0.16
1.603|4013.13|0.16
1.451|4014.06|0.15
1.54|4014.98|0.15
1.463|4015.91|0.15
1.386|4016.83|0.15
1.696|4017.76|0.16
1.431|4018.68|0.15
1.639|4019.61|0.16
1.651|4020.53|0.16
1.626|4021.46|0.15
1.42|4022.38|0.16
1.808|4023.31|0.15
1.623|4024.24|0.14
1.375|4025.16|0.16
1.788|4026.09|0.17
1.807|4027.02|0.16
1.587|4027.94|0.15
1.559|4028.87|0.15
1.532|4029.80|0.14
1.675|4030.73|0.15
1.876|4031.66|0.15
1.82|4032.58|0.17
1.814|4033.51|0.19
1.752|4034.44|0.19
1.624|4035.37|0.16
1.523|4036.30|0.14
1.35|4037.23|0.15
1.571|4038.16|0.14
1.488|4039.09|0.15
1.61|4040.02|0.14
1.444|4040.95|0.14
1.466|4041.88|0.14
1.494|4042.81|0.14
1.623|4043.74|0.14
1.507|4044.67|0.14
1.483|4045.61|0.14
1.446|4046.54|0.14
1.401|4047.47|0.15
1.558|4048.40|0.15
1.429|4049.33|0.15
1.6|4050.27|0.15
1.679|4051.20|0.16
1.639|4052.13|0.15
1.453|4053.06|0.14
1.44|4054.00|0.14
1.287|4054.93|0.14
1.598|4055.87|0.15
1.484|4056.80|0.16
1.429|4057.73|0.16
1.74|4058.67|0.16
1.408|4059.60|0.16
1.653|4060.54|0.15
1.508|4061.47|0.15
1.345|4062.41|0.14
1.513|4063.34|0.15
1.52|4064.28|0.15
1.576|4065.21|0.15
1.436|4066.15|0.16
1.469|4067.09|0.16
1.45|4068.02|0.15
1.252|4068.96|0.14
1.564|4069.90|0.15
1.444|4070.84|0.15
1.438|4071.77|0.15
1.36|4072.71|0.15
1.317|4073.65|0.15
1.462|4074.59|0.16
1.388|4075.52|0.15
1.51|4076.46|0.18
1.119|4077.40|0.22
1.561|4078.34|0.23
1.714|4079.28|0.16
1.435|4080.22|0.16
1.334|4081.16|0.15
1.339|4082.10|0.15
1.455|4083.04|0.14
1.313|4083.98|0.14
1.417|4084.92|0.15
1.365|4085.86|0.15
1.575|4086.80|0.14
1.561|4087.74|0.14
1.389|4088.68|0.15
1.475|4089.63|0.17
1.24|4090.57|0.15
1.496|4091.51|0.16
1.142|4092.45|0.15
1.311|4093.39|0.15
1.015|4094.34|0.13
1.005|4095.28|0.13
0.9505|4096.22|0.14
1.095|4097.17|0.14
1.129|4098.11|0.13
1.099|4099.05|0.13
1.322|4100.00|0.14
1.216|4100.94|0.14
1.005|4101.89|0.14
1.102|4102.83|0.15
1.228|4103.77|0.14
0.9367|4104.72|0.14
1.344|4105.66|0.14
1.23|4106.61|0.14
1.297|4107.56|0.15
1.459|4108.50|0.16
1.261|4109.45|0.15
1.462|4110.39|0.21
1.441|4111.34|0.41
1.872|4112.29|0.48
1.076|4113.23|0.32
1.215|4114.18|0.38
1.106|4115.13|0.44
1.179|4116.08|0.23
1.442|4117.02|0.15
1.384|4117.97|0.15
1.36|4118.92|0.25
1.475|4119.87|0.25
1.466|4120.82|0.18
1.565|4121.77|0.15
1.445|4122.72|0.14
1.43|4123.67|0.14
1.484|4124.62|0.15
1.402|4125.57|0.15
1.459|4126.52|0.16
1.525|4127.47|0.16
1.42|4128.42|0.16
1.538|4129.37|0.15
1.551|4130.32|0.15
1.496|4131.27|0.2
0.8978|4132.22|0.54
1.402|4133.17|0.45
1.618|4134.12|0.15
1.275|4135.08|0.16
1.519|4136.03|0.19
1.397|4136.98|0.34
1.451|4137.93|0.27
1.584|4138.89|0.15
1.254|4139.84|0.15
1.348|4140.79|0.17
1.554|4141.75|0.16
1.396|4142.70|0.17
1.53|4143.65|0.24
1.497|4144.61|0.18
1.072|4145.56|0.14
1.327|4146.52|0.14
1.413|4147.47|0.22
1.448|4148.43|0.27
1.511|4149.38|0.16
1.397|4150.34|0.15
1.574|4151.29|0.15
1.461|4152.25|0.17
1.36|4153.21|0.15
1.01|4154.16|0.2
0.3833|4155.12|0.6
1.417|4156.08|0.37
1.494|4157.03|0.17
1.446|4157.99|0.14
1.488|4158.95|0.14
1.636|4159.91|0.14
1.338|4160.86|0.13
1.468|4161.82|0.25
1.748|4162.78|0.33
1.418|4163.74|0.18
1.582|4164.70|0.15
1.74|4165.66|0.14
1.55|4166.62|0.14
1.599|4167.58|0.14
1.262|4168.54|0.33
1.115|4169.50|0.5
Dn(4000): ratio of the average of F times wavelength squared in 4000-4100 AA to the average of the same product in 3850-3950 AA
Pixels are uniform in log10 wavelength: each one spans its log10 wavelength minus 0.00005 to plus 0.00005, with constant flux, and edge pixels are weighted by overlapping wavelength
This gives 1.30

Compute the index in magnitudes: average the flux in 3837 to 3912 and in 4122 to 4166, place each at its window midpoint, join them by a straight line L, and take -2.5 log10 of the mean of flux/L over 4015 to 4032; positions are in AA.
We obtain -0.22 mag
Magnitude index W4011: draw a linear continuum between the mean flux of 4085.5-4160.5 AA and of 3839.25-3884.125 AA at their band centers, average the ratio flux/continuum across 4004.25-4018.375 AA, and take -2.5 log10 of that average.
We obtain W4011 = -0.24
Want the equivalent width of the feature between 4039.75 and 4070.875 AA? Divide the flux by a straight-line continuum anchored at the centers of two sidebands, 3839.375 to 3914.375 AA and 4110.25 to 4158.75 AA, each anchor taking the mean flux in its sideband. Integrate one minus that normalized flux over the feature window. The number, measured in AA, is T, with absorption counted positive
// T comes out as -3.9 AA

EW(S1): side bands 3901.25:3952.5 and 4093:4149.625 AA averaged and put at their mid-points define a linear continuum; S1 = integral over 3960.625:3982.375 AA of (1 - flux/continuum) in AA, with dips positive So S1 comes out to 5.6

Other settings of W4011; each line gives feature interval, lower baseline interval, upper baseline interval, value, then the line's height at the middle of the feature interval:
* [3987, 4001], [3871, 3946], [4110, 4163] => -0.132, 1.28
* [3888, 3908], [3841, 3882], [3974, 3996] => 0.067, 1.23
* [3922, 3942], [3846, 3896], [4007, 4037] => 0.199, 1.36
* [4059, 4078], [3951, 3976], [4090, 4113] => -0.203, 1.19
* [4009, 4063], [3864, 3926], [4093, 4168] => -0.193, 1.31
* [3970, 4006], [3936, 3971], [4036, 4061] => 0.027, 1.31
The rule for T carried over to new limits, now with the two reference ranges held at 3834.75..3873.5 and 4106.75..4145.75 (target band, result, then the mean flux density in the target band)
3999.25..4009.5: -2.3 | 1.6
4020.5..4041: -4.6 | 1.63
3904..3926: -3.3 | 1.41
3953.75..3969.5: 2.2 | 1.09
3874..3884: 0.8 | 1.1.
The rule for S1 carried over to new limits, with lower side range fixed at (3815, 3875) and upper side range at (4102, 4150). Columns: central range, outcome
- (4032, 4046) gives -3.0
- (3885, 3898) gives 1.4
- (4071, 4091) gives -1.2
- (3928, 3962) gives -0.5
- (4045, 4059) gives -2.1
